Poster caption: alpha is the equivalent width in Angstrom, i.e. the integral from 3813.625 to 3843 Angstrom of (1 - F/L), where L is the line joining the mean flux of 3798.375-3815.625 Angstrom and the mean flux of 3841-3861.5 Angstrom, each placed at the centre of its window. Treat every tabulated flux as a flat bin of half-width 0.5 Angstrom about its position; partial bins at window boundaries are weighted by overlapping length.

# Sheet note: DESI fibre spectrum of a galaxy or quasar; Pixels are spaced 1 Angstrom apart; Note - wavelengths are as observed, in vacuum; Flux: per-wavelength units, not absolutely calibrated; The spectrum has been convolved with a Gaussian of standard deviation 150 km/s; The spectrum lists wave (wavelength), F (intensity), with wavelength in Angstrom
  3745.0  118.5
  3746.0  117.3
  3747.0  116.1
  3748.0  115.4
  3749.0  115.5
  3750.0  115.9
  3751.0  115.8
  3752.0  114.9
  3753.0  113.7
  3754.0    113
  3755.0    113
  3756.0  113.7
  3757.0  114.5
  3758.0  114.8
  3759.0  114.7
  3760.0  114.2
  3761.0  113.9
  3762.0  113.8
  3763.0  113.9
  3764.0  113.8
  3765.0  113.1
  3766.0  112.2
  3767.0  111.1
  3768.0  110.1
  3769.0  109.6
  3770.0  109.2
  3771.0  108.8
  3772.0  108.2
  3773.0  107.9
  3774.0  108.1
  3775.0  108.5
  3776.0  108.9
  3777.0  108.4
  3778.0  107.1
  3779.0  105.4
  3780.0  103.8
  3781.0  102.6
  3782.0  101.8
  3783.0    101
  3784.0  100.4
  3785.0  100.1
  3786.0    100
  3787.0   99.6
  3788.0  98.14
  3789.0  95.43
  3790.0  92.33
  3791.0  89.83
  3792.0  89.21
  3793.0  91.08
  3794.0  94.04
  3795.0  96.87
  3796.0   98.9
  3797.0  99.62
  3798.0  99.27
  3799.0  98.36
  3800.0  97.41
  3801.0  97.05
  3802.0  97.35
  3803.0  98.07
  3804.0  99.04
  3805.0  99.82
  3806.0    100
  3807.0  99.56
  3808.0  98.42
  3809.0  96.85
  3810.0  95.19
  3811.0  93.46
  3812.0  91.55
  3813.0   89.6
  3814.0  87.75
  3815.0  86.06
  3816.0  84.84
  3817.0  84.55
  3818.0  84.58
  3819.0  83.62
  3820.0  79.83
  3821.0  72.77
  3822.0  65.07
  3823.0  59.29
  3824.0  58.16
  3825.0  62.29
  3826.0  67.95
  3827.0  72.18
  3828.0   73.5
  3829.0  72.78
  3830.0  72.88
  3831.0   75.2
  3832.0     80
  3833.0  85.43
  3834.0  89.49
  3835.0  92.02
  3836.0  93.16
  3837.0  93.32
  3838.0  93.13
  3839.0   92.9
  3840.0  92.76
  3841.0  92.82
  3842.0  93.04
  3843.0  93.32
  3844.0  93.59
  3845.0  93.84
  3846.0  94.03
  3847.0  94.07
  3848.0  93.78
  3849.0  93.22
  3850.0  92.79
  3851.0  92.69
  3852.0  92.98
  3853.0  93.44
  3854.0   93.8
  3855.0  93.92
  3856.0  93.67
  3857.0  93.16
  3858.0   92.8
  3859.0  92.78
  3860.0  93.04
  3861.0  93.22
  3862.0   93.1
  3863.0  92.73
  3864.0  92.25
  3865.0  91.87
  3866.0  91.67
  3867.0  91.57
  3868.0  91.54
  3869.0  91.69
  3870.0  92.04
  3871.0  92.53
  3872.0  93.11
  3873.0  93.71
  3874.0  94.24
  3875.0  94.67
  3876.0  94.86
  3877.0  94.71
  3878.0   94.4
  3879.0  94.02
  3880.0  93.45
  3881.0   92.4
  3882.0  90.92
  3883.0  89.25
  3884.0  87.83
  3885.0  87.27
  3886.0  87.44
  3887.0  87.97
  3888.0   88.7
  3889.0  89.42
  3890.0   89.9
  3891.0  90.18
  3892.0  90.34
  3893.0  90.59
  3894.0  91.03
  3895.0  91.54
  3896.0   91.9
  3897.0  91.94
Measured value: 4.2 Angstrom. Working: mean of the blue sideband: 95.6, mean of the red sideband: 93.3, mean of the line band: 80.9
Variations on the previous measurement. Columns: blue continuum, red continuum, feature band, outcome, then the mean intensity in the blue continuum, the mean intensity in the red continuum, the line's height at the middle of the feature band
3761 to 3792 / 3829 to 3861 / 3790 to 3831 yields 4.80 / 105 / 90.9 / 98.2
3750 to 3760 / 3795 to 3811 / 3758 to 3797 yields 0.79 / 114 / 98.1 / 107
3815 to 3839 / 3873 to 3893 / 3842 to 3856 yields -1.67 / 78.6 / 91.2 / 83.5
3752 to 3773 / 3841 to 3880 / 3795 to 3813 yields 1.19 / 112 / 93.2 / 104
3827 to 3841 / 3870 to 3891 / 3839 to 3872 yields -1.87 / 84.9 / 91.5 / 88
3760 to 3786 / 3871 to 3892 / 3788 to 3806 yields 1.39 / 108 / 91.4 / 104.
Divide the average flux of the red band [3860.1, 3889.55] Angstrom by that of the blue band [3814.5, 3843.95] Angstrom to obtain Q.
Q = 1.1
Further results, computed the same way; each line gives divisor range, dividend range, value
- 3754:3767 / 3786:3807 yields 0.85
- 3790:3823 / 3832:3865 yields 1.01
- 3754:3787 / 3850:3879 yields 0.86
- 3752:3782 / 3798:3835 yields 0.77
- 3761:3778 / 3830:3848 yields 0.82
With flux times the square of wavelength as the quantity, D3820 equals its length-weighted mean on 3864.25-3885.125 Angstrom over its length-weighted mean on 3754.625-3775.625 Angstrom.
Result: 0.9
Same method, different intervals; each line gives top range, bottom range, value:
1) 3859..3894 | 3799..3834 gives 1.12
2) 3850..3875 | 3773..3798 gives 0.97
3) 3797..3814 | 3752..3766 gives 0.87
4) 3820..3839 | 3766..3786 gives 0.75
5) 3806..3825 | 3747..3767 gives 0.76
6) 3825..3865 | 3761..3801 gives 0.89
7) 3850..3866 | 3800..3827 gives 1.11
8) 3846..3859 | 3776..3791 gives 0.96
